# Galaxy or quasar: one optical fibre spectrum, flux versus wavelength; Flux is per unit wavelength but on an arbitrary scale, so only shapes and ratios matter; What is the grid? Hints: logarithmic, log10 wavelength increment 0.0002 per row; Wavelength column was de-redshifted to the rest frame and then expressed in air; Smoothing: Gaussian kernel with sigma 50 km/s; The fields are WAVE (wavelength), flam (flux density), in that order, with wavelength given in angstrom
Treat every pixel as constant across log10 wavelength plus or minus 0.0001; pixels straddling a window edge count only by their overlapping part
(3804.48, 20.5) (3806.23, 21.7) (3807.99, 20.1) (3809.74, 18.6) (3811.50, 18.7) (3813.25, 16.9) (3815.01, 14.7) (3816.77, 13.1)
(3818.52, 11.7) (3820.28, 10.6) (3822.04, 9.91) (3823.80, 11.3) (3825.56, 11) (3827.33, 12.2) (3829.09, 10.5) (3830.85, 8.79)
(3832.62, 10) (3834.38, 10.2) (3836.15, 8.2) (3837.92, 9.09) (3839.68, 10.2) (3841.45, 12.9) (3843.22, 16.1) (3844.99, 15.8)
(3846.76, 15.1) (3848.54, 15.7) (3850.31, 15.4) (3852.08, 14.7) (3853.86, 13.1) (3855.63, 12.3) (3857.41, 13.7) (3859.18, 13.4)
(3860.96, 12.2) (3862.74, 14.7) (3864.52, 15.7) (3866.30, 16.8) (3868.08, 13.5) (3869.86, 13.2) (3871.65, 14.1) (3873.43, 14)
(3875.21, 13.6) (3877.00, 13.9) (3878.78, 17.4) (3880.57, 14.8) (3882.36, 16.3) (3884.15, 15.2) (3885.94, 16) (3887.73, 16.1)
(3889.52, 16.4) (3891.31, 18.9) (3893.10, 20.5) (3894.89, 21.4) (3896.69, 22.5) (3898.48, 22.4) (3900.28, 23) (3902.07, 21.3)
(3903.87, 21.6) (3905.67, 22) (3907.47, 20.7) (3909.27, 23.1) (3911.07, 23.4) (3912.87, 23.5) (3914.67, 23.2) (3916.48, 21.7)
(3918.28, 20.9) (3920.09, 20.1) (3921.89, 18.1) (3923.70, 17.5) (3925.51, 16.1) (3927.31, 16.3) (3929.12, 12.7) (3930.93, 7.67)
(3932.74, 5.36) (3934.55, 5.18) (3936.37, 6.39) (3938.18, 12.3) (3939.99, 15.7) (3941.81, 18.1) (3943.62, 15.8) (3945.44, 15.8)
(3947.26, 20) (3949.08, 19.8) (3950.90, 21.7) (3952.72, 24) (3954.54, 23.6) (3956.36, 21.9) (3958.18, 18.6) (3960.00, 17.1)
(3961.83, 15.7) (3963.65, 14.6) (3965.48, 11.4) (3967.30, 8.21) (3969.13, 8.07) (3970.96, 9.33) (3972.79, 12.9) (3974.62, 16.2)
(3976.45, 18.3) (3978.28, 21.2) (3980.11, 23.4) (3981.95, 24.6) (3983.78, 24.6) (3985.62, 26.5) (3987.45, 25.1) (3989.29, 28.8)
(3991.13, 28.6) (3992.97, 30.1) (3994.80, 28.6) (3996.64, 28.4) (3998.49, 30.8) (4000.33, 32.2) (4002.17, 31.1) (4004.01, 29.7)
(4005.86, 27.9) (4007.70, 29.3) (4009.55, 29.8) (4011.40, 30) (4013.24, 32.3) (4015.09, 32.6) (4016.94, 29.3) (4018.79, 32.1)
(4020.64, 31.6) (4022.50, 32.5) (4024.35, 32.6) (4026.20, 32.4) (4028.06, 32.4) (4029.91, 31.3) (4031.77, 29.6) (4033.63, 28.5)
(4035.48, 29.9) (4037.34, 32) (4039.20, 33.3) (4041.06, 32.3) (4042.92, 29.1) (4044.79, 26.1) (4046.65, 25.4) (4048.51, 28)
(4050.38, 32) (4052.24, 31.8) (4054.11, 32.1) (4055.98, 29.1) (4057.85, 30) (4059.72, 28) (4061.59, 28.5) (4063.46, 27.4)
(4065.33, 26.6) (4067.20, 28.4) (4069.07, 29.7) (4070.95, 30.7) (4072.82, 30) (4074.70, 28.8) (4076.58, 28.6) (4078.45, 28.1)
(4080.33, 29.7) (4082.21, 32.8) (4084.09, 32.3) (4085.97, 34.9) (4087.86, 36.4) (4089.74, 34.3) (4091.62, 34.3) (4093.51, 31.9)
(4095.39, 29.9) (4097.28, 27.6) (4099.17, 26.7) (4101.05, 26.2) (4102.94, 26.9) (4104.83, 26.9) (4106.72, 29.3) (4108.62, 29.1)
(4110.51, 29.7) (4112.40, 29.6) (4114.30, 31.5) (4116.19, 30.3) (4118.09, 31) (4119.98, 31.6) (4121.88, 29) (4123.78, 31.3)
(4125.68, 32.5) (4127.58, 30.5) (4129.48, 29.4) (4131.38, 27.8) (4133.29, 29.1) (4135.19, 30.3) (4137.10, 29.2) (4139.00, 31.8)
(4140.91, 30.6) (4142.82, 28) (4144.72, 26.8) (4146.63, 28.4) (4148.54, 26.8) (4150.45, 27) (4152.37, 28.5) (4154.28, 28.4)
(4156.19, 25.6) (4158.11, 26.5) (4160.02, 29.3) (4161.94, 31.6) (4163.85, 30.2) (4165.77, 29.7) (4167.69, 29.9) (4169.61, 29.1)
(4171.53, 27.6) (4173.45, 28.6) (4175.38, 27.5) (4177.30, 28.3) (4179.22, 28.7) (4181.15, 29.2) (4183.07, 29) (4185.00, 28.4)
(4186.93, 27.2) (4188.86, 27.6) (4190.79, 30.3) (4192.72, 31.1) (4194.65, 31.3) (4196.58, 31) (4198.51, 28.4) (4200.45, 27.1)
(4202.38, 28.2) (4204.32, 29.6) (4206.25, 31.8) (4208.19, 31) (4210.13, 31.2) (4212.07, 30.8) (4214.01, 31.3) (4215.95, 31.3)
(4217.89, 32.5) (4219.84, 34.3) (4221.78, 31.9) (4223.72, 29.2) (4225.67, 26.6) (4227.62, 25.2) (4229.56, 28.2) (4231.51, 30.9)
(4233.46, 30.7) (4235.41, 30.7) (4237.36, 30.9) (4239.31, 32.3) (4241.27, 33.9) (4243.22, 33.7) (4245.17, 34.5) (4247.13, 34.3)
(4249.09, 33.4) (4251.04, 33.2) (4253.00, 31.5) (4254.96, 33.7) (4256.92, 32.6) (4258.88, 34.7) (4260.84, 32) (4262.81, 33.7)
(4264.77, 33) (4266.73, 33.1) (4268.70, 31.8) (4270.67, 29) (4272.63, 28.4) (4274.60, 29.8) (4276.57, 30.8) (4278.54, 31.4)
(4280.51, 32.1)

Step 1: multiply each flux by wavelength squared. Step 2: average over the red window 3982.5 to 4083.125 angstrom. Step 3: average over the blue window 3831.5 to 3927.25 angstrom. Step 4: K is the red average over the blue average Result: 1.93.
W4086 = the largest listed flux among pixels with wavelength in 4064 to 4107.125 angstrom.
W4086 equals 36.4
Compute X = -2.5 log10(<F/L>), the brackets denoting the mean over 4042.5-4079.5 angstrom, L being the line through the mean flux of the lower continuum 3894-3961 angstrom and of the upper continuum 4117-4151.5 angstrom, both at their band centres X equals -0.13 mag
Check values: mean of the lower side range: 18.4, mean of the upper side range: 29.5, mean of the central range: 28.9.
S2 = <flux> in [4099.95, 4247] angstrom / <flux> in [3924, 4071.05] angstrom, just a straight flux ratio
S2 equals 1.23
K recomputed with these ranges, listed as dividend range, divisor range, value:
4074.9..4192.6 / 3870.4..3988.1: 1.85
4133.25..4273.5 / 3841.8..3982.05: 2.10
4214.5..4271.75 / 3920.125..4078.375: 1.47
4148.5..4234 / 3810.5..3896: 2.48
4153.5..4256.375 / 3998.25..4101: 1.07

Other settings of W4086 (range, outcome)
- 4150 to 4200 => 31.6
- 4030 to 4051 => 33.3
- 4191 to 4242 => 34.3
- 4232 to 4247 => 34.5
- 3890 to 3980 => 24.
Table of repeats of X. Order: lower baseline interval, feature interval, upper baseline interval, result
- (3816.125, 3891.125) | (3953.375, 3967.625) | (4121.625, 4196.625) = 0.12 mag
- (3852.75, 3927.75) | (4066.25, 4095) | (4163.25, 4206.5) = -0.24 mag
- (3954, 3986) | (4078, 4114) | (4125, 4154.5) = -0.17 mag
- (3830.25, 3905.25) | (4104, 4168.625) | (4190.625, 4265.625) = -0.08 mag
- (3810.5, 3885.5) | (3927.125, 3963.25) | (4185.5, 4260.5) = 0.15 mag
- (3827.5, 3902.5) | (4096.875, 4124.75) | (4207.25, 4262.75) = -0.12 mag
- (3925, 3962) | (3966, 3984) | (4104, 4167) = 0.11 mag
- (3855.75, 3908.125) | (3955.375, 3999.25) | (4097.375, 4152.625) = 0.07 mag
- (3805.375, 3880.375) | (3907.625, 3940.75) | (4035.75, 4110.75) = 0.18 mag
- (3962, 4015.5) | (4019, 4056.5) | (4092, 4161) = -0.19 mag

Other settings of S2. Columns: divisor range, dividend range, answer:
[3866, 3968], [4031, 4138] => 1.74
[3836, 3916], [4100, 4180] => 1.74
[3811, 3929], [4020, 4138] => 1.90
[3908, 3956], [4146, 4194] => 1.65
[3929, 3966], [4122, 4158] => 1.87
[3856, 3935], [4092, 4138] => 1.73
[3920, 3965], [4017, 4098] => 1.92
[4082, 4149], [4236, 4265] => 1.10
